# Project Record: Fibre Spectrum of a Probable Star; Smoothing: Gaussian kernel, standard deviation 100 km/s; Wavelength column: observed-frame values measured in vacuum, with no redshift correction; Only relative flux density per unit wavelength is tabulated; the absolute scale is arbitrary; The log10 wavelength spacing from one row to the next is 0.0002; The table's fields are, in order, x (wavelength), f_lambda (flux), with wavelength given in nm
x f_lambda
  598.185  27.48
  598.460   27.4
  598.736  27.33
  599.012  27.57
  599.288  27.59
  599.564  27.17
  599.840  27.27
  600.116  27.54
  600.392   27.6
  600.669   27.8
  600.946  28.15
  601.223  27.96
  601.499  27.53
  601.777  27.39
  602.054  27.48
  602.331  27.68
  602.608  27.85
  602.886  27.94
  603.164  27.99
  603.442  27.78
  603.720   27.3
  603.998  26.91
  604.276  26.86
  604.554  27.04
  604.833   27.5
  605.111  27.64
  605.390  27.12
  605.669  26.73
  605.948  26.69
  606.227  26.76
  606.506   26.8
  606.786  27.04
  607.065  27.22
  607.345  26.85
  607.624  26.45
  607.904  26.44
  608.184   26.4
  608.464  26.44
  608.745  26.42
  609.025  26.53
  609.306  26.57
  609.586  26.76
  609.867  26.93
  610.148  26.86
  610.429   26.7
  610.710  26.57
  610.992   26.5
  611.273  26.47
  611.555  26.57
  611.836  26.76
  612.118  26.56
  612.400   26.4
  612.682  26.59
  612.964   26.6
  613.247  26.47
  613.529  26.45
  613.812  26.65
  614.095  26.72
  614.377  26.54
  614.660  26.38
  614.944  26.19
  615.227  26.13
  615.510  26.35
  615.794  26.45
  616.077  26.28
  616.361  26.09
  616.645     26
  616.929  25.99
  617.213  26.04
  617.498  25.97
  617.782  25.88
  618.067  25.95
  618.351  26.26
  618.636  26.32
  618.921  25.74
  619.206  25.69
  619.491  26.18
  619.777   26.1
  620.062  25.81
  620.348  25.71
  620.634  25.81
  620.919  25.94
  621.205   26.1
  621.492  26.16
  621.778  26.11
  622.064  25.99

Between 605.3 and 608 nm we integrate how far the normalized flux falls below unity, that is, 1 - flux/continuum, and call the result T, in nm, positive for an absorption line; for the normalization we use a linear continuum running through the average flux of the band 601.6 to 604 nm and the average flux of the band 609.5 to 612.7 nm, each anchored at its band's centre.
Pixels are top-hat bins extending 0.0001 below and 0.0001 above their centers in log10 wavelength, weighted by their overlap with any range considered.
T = 0.04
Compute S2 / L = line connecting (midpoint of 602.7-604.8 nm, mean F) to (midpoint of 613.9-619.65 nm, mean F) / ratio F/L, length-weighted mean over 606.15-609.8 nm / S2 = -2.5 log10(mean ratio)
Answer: 0.01 mag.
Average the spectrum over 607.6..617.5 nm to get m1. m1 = 26.5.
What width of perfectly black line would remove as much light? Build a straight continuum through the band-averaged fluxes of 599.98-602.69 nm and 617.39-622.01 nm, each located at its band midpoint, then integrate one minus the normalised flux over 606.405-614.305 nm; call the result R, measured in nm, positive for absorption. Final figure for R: 0.067 nm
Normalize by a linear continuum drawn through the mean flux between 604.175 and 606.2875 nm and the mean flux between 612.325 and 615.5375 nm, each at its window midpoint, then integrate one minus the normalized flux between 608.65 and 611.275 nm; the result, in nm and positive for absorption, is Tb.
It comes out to 0.01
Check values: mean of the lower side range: 27.1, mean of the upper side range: 26.5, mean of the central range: 26.6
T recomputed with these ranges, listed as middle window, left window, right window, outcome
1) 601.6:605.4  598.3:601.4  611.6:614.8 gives -0.023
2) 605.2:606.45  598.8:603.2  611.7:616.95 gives 0.016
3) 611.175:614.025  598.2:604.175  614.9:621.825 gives 0.000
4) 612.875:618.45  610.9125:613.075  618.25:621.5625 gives 0.005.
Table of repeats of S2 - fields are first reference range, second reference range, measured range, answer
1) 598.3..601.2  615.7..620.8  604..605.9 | 0.00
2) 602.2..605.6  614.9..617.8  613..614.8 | -0.01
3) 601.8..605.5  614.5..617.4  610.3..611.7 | 0.01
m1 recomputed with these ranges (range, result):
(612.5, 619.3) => 26.2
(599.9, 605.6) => 27.5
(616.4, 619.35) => 26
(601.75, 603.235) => 27.7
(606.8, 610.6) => 26.7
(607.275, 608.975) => 26.5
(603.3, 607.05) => 27.1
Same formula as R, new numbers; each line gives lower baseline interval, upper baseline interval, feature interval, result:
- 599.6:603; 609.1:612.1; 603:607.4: 0.02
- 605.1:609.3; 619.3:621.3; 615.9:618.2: 0.01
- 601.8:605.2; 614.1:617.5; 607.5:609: 0.03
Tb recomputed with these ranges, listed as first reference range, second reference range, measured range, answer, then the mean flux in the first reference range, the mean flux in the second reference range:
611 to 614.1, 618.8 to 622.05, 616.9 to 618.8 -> 0.006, 26.6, 25.9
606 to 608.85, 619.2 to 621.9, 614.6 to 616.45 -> -0.002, 26.7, 26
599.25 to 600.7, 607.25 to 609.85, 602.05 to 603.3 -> -0.029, 27.5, 26.6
